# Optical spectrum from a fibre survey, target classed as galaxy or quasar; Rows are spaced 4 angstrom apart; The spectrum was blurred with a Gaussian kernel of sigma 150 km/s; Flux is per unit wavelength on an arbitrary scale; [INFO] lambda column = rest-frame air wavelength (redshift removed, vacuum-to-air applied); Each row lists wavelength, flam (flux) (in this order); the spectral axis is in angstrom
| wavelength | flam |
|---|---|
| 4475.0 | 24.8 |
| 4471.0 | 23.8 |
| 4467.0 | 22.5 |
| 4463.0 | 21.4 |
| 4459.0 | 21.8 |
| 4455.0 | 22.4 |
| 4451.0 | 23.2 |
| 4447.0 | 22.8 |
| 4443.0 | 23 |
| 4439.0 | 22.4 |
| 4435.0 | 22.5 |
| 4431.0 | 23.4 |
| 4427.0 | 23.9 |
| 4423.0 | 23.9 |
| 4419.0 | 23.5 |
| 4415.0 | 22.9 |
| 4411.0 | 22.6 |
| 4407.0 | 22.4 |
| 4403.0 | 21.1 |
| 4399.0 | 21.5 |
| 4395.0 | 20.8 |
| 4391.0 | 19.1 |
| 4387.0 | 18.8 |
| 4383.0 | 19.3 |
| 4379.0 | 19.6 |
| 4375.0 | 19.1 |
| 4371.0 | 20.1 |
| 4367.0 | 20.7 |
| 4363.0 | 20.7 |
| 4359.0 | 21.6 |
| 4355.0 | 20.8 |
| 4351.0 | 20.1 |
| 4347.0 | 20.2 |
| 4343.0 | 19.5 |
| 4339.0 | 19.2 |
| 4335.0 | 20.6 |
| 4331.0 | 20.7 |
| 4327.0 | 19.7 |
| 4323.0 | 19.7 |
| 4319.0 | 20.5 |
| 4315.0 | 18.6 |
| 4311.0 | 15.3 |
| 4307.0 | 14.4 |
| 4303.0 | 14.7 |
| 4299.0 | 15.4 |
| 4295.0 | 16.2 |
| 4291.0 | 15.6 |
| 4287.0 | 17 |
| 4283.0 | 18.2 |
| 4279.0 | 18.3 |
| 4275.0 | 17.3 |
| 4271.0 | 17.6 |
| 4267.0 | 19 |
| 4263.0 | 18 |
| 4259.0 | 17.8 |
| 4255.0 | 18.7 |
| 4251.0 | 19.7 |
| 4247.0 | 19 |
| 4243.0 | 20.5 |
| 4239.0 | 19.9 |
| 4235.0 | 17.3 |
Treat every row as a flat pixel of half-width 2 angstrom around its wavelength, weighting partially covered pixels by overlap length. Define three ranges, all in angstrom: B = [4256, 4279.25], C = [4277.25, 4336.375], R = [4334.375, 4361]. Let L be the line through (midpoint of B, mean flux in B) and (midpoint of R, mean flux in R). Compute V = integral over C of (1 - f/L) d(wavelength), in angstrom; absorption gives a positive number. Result 4.7 angstrom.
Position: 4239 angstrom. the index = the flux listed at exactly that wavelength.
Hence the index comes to 19.9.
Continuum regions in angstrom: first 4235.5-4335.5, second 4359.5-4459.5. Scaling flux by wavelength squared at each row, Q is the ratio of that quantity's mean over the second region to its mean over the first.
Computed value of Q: 1.3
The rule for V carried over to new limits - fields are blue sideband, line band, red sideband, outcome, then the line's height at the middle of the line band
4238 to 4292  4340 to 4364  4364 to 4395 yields -1.34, 19.3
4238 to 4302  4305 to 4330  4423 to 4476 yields 1.47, 19.3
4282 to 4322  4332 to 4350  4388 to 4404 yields -1.69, 18.2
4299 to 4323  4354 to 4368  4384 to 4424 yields -1.17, 19.4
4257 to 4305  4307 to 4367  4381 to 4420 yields -2.03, 19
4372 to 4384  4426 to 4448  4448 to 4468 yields -1.49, 21.5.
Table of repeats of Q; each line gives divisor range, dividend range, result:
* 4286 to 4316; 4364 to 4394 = 1.29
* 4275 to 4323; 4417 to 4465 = 1.44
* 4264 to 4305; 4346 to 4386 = 1.24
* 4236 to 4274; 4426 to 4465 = 1.31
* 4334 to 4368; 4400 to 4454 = 1.16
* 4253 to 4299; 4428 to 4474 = 1.41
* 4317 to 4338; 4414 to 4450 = 1.20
